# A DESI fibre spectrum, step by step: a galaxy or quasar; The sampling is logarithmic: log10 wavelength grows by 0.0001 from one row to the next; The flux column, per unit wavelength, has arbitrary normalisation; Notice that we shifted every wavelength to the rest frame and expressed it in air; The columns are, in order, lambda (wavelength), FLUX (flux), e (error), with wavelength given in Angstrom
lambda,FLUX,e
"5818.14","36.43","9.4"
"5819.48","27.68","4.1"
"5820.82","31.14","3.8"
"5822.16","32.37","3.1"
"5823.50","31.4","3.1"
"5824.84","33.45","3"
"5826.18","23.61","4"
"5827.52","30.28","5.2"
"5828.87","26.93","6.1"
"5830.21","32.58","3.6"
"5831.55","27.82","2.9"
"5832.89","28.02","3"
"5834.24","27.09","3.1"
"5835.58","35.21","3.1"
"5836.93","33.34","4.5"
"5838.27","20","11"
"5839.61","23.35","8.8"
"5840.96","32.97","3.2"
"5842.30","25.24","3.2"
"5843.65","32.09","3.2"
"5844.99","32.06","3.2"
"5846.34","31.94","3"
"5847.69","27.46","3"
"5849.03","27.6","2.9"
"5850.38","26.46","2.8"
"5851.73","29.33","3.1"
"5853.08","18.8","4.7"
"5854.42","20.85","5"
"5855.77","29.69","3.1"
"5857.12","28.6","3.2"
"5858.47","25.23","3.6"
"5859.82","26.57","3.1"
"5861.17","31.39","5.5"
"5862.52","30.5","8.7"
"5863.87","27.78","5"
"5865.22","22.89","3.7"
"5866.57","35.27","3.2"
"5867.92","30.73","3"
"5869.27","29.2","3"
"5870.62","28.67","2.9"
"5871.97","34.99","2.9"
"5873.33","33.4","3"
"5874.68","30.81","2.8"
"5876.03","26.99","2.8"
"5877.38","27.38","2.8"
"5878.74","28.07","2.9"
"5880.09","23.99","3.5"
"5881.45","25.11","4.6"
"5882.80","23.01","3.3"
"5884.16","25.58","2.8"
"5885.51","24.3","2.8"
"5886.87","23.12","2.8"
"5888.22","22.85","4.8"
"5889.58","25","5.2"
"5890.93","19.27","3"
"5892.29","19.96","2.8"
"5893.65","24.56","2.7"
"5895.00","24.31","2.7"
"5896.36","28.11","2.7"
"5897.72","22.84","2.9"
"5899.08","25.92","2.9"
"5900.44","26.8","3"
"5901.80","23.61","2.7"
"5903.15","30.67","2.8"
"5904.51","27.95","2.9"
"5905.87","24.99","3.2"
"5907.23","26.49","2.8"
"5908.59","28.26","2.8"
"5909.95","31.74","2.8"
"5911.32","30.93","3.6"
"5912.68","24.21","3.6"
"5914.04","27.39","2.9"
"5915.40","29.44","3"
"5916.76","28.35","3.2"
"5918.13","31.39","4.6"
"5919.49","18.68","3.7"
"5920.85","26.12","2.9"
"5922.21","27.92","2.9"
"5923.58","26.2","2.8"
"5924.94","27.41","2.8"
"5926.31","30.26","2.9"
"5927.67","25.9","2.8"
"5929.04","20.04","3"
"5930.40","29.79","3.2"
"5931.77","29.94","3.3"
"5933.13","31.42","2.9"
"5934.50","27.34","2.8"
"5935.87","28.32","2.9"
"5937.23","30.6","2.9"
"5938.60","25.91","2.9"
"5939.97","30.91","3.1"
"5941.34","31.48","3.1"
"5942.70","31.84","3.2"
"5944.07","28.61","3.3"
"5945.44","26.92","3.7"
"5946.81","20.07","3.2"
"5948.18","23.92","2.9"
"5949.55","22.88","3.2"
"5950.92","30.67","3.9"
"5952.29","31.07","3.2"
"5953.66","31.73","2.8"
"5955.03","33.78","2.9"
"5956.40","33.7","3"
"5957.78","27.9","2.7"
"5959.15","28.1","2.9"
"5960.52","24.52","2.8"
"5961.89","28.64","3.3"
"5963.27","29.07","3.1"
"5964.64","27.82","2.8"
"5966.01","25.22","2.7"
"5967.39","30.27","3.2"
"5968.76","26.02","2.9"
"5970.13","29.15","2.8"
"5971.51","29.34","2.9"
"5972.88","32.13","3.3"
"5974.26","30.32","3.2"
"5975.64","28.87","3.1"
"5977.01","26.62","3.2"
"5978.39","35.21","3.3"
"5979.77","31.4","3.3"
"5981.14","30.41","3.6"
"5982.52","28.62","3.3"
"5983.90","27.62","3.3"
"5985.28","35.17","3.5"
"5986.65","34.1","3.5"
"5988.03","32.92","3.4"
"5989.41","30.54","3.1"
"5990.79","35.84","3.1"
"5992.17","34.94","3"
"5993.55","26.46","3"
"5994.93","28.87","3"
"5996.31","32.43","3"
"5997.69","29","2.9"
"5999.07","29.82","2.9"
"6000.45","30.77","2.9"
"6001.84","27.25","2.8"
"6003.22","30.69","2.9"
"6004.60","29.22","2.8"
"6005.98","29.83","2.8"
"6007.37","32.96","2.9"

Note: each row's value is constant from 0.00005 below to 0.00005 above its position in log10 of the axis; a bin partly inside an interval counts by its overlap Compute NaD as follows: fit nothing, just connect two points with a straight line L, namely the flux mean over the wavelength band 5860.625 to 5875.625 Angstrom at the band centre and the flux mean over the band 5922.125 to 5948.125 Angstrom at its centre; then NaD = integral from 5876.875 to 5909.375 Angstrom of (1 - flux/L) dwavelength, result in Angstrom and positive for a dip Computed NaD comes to 4.8 Angstrom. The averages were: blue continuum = 30.4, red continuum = 27.8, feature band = 25.1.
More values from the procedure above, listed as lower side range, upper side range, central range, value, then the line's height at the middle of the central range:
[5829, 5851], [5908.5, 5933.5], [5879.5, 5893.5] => 2.4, 28.2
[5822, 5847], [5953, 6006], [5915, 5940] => 1.9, 29.9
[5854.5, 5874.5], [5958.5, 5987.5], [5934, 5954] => 0.9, 29.5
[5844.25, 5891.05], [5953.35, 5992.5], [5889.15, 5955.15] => 4.0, 28.9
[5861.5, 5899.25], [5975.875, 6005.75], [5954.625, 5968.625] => 0.5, 29.7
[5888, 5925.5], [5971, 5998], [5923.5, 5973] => 0.8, 28.8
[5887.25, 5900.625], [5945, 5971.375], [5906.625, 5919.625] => -1.6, 25.1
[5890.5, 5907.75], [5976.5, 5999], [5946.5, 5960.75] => 0.3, 28.9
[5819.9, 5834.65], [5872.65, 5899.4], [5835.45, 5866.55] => 0.0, 27.8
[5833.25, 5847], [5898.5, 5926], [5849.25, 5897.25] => 2.9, 28.4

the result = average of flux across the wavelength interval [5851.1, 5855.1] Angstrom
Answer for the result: 23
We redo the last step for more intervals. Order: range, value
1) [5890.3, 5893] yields 19.6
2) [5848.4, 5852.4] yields 27.8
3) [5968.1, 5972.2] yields 28.2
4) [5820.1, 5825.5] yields 32.1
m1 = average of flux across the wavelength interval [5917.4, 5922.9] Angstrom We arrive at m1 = 26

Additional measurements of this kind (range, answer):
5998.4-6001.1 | 30.3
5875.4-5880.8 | 26.6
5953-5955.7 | 32.8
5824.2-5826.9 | 28.5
